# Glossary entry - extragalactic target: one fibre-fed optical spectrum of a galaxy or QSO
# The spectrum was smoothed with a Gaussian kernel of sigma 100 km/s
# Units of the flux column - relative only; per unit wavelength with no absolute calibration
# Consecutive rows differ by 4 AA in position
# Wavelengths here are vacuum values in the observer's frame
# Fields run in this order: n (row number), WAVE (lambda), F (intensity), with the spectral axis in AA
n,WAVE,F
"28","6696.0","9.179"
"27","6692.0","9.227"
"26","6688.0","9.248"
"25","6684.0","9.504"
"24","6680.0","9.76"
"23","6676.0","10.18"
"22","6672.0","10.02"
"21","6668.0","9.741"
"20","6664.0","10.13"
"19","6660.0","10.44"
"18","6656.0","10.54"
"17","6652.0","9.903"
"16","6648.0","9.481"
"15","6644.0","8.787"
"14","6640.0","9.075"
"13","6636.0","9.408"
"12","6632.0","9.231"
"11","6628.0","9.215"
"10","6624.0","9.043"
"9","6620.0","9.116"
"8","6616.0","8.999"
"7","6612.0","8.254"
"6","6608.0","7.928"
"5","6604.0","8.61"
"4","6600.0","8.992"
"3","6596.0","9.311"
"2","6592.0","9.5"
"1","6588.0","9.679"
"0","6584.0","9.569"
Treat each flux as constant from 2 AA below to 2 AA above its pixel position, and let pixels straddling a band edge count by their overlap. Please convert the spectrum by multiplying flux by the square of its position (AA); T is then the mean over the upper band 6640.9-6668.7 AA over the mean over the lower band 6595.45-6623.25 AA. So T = 1.14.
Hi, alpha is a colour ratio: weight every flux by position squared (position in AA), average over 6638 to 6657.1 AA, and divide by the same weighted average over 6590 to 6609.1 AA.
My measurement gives 1.1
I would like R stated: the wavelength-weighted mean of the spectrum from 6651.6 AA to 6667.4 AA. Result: 10.2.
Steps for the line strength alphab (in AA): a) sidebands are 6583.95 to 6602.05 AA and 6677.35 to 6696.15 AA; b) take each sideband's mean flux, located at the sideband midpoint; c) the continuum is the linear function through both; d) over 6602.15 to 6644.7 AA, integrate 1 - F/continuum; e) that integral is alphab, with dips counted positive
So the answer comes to 2.4 AA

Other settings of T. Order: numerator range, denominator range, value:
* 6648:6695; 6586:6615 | 1.13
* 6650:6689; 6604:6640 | 1.14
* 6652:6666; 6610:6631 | 1.17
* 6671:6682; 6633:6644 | 1.10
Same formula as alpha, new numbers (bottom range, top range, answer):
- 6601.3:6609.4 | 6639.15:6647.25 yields 1.09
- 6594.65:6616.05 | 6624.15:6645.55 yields 1.07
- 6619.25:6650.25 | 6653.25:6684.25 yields 1.11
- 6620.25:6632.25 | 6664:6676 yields 1.10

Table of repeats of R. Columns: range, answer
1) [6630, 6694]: 9.67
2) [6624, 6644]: 9.17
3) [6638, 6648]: 9.04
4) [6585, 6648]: 9.03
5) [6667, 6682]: 9.94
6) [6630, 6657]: 9.45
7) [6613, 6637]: 9.12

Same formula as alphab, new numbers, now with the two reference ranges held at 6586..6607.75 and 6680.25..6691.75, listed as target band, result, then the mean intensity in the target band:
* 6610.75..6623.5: 0.46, 8.85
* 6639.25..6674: -1.87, 9.82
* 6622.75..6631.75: 0.06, 9.16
